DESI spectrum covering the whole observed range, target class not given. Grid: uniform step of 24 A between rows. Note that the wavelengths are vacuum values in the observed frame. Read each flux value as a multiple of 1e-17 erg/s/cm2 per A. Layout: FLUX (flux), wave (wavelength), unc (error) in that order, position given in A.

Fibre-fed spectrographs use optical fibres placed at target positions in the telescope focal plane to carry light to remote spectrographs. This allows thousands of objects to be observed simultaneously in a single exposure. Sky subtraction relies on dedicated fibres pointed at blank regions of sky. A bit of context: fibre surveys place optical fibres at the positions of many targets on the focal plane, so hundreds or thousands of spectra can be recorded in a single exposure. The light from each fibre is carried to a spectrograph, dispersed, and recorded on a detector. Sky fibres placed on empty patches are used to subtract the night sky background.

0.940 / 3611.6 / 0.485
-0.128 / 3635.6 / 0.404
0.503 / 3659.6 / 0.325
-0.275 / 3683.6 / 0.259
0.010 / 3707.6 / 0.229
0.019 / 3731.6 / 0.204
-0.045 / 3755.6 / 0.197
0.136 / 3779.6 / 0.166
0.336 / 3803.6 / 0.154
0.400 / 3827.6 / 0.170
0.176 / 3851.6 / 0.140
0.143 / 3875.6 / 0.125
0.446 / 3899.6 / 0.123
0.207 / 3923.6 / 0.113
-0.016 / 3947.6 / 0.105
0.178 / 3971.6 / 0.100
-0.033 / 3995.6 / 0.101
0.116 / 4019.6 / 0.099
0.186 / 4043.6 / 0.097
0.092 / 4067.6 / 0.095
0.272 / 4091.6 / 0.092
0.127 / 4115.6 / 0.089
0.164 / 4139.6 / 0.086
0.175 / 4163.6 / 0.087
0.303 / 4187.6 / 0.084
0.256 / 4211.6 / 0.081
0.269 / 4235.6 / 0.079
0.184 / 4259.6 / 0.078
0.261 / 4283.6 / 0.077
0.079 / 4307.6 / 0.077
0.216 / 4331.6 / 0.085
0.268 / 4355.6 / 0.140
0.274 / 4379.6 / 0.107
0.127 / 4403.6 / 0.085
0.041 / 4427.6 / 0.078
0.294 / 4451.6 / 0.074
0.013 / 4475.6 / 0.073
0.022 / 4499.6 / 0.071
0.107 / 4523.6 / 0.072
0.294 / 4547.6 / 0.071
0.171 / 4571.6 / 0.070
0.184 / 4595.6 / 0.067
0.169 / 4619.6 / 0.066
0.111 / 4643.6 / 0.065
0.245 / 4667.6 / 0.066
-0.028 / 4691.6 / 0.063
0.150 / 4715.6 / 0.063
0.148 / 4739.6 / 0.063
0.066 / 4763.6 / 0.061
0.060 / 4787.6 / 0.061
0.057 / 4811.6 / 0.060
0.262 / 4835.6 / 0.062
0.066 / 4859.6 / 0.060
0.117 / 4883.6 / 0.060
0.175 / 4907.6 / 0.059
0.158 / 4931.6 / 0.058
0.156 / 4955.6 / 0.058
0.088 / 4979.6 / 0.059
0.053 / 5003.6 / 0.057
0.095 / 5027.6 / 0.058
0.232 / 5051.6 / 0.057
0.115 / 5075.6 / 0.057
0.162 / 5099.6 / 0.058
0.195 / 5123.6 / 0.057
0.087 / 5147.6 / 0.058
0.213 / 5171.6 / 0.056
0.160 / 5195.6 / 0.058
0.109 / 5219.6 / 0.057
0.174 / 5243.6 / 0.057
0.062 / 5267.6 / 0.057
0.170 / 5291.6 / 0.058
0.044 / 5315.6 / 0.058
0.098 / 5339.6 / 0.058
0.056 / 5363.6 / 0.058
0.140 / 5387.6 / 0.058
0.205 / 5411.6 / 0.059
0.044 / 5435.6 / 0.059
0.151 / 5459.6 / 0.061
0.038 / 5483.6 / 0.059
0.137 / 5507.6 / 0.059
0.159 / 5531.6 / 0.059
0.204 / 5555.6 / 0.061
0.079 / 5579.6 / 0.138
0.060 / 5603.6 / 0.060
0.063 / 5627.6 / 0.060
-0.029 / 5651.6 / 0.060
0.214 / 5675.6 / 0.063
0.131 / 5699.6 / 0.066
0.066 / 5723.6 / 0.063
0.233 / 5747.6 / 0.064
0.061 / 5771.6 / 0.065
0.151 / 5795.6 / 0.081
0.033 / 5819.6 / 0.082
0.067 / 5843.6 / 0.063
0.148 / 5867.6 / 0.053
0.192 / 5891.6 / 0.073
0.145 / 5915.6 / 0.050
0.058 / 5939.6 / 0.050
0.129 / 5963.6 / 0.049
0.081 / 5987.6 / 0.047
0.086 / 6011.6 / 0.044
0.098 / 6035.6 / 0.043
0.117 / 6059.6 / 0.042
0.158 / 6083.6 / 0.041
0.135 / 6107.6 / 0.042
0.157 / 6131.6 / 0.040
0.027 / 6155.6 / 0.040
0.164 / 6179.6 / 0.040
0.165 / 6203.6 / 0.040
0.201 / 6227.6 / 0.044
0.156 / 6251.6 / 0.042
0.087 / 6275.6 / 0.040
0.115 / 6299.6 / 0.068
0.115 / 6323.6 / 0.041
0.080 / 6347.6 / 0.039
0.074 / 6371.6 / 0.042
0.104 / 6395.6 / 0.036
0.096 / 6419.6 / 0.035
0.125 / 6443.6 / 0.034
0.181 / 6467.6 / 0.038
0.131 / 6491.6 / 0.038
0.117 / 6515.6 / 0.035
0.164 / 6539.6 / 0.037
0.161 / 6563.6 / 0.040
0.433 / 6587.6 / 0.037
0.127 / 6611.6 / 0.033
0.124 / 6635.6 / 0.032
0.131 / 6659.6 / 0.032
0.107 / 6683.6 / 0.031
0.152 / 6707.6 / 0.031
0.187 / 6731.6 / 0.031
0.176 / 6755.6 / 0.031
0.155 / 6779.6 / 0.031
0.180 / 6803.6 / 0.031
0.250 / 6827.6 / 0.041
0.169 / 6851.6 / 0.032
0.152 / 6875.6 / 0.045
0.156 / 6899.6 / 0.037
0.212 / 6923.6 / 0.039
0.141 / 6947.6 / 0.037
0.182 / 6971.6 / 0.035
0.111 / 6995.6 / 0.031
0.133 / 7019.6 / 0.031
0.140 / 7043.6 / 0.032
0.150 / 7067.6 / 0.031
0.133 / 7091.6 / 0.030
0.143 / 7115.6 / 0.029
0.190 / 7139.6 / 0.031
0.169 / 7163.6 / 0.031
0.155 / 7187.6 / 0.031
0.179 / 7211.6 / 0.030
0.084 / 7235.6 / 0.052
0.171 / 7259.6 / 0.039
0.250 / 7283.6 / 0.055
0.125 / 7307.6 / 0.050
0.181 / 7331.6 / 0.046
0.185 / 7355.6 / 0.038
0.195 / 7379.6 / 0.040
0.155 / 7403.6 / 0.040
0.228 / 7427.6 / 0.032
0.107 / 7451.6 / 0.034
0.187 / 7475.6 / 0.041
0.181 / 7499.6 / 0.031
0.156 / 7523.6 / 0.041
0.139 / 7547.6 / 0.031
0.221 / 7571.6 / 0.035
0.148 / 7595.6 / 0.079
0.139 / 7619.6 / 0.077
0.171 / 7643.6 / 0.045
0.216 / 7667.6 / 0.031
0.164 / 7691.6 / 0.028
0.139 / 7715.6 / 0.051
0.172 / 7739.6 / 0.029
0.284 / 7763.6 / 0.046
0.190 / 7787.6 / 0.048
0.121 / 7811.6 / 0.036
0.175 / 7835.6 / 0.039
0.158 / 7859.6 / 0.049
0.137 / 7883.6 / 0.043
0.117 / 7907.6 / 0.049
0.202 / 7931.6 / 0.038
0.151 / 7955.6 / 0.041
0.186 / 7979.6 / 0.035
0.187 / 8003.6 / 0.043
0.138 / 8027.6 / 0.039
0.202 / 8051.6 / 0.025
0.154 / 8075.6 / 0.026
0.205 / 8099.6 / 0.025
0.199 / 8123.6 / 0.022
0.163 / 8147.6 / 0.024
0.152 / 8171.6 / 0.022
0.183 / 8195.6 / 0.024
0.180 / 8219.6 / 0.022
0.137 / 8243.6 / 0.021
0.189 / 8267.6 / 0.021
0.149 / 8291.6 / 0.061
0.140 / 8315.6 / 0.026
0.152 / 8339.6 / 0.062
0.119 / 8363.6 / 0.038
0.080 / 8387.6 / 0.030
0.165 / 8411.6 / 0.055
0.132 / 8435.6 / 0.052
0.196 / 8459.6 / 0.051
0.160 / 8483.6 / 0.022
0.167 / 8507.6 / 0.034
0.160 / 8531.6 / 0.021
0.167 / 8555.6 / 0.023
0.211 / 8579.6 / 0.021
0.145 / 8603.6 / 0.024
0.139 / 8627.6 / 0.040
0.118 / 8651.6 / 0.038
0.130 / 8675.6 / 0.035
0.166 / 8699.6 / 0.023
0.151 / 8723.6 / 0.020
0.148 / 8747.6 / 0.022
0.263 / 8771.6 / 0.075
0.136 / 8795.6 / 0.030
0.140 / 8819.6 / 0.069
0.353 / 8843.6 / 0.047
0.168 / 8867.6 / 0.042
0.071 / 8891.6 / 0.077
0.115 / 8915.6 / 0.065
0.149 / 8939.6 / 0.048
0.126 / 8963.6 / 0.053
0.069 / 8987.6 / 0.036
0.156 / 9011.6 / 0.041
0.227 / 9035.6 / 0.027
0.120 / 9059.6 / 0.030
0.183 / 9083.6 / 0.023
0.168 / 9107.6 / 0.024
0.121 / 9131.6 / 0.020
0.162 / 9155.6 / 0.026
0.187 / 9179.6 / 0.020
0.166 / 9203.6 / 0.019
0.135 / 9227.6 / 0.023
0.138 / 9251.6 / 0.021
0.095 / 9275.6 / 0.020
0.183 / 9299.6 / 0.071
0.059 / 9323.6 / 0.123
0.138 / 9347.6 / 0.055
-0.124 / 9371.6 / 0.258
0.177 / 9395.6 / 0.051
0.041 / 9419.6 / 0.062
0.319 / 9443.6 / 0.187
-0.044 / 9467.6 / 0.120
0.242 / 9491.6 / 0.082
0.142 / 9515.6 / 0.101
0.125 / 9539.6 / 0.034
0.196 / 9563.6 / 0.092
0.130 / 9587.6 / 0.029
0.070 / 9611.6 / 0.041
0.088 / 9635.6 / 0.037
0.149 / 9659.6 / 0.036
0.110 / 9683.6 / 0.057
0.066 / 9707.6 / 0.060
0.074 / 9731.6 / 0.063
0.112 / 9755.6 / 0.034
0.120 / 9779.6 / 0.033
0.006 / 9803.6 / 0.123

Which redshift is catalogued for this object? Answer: 0.766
